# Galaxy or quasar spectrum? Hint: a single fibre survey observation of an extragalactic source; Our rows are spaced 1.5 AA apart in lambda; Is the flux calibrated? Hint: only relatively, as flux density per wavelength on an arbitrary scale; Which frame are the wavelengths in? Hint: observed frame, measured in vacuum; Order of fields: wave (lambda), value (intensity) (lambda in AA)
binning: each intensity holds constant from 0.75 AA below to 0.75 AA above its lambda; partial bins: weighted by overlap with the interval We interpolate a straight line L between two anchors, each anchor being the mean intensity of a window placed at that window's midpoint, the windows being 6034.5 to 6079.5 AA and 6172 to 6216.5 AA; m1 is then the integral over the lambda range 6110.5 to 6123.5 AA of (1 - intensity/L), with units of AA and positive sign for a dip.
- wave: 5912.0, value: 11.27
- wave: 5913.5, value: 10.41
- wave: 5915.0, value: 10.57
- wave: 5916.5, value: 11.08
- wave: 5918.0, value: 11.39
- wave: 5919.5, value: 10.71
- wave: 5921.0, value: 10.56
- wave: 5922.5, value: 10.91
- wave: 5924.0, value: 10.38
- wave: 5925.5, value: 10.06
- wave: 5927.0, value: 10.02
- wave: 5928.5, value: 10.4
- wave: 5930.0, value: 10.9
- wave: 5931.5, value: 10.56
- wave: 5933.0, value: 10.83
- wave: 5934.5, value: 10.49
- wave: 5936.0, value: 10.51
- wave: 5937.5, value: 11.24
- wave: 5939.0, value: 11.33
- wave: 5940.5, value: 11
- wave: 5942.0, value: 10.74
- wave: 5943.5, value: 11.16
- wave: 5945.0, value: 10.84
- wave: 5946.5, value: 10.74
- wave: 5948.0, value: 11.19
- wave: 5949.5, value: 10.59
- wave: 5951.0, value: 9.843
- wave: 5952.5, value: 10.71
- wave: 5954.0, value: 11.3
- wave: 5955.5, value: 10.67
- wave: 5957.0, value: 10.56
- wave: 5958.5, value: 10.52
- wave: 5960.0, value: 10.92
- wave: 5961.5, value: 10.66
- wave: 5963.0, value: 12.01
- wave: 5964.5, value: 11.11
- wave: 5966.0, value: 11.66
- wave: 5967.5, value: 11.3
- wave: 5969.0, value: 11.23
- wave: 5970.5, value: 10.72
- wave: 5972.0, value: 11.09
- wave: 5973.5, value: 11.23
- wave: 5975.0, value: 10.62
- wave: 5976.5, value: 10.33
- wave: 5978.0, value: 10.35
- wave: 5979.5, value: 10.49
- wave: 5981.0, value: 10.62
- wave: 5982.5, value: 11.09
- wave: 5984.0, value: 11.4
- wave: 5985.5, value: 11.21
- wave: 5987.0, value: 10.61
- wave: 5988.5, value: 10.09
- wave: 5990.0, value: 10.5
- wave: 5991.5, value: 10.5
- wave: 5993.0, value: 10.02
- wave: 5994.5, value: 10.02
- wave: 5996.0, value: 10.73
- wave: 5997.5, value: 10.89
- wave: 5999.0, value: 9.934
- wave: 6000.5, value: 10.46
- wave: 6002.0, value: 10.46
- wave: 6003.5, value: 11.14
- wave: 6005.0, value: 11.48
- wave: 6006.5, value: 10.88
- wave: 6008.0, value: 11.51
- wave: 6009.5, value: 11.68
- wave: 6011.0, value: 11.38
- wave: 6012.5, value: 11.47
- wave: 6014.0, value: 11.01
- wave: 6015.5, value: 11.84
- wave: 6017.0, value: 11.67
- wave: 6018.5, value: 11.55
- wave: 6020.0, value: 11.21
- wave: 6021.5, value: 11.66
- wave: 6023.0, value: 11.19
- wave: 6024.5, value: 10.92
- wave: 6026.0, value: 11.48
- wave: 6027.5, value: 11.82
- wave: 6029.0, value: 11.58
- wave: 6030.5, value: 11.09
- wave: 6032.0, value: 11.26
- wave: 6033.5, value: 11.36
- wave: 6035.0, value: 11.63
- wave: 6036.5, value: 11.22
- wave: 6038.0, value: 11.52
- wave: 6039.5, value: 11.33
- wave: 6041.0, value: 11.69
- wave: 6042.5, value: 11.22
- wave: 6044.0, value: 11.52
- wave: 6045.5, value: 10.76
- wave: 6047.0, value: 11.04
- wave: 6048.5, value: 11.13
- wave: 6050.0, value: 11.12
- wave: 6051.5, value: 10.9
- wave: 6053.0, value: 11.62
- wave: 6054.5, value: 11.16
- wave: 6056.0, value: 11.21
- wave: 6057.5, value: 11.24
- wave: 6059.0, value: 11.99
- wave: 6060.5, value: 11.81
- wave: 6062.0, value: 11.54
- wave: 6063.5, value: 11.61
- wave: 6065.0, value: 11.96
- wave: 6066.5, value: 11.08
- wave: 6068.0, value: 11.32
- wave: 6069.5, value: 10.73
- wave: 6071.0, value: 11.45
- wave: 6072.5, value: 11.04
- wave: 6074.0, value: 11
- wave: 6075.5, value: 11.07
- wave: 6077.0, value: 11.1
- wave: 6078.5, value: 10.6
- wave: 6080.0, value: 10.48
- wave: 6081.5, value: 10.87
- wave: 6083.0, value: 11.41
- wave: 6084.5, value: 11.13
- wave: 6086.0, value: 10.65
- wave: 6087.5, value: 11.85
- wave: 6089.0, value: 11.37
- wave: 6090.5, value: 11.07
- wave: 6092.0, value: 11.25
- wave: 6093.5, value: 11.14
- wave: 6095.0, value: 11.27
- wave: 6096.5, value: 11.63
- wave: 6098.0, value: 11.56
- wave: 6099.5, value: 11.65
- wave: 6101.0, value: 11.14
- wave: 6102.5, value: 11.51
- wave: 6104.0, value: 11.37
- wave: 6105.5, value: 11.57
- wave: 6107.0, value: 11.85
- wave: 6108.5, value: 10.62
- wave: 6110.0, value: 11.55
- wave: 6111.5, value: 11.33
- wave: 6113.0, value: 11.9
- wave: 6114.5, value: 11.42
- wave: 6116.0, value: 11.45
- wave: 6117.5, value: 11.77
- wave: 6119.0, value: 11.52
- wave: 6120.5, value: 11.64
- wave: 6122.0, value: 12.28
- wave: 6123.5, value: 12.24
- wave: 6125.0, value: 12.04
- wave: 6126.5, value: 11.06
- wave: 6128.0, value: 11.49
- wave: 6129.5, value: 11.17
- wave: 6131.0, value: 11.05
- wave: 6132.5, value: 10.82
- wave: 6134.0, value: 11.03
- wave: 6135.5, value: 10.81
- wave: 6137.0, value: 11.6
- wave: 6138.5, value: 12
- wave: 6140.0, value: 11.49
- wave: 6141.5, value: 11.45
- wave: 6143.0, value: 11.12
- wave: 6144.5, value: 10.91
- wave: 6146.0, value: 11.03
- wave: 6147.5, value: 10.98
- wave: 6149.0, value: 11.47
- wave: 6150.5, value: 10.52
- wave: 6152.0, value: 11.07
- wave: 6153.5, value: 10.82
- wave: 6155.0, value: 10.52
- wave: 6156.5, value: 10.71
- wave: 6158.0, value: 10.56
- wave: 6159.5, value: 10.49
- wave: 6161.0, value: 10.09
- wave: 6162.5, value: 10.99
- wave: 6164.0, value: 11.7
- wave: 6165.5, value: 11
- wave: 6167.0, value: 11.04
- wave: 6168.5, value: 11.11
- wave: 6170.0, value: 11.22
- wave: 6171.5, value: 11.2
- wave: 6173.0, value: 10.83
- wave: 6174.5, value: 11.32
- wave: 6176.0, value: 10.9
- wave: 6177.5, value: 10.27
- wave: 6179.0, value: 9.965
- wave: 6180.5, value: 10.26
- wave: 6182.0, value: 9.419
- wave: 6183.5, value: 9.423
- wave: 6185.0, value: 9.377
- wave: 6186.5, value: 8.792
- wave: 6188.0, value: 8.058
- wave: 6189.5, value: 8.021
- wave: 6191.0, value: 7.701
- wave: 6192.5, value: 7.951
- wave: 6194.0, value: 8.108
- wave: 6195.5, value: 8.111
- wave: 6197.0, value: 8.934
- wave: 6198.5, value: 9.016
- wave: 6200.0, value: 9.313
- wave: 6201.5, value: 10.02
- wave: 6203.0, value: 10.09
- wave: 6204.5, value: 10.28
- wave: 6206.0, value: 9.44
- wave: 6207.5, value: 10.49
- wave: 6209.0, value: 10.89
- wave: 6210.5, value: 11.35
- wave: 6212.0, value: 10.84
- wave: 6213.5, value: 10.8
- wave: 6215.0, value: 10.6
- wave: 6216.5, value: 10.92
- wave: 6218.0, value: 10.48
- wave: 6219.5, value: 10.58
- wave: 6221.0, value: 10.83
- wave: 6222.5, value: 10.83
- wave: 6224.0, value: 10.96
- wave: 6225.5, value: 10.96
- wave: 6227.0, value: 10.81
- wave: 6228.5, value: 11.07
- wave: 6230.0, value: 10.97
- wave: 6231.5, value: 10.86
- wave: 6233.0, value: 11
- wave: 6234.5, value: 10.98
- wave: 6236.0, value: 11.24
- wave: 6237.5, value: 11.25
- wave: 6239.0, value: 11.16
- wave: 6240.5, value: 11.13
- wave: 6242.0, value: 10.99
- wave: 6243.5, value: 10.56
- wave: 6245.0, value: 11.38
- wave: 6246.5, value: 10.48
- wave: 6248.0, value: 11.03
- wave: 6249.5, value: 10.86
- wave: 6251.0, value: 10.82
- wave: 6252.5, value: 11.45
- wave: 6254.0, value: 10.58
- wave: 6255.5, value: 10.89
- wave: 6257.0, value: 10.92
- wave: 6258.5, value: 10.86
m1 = -1.4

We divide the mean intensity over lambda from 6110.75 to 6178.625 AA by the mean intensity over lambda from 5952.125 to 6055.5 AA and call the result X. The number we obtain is 1.01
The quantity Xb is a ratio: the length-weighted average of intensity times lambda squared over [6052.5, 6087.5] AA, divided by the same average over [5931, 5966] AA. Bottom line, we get 1.1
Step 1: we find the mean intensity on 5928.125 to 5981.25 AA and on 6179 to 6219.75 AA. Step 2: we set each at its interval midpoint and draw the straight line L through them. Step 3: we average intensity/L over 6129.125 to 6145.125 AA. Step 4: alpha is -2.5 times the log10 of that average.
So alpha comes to -0.13 mag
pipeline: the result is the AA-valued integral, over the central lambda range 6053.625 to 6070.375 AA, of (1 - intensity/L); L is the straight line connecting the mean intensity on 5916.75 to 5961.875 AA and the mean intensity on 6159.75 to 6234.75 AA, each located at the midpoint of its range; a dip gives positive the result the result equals -1.5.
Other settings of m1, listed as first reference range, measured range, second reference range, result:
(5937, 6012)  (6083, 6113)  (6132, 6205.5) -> -2.5 AA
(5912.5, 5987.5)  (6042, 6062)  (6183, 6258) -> -1.3 AA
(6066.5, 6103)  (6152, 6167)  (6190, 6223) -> -0.6 AA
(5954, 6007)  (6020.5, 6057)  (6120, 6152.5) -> -1.0 AA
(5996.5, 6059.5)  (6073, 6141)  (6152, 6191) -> -4.0 AA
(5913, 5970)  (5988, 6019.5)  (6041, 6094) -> 0.3 AA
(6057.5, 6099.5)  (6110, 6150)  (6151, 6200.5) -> -3.2 AA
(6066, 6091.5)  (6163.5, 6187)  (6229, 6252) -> 1.1 AA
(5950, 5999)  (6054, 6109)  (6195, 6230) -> -3.6 AA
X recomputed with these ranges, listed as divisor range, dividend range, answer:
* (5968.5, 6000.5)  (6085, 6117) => 1.07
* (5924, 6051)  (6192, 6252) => 0.95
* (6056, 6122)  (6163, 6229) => 0.89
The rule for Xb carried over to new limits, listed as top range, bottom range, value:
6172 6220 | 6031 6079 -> 0.91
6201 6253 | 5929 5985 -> 1.09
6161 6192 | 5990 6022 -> 0.97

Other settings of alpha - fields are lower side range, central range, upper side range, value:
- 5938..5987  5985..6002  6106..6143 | 0.059 mag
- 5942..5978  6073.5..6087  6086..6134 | 0.039 mag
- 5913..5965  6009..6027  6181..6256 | -0.079 mag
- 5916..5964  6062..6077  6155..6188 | -0.066 mag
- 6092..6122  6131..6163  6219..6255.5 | 0.033 mag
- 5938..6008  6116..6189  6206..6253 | -0.001 mag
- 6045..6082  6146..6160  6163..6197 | -0.071 mag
